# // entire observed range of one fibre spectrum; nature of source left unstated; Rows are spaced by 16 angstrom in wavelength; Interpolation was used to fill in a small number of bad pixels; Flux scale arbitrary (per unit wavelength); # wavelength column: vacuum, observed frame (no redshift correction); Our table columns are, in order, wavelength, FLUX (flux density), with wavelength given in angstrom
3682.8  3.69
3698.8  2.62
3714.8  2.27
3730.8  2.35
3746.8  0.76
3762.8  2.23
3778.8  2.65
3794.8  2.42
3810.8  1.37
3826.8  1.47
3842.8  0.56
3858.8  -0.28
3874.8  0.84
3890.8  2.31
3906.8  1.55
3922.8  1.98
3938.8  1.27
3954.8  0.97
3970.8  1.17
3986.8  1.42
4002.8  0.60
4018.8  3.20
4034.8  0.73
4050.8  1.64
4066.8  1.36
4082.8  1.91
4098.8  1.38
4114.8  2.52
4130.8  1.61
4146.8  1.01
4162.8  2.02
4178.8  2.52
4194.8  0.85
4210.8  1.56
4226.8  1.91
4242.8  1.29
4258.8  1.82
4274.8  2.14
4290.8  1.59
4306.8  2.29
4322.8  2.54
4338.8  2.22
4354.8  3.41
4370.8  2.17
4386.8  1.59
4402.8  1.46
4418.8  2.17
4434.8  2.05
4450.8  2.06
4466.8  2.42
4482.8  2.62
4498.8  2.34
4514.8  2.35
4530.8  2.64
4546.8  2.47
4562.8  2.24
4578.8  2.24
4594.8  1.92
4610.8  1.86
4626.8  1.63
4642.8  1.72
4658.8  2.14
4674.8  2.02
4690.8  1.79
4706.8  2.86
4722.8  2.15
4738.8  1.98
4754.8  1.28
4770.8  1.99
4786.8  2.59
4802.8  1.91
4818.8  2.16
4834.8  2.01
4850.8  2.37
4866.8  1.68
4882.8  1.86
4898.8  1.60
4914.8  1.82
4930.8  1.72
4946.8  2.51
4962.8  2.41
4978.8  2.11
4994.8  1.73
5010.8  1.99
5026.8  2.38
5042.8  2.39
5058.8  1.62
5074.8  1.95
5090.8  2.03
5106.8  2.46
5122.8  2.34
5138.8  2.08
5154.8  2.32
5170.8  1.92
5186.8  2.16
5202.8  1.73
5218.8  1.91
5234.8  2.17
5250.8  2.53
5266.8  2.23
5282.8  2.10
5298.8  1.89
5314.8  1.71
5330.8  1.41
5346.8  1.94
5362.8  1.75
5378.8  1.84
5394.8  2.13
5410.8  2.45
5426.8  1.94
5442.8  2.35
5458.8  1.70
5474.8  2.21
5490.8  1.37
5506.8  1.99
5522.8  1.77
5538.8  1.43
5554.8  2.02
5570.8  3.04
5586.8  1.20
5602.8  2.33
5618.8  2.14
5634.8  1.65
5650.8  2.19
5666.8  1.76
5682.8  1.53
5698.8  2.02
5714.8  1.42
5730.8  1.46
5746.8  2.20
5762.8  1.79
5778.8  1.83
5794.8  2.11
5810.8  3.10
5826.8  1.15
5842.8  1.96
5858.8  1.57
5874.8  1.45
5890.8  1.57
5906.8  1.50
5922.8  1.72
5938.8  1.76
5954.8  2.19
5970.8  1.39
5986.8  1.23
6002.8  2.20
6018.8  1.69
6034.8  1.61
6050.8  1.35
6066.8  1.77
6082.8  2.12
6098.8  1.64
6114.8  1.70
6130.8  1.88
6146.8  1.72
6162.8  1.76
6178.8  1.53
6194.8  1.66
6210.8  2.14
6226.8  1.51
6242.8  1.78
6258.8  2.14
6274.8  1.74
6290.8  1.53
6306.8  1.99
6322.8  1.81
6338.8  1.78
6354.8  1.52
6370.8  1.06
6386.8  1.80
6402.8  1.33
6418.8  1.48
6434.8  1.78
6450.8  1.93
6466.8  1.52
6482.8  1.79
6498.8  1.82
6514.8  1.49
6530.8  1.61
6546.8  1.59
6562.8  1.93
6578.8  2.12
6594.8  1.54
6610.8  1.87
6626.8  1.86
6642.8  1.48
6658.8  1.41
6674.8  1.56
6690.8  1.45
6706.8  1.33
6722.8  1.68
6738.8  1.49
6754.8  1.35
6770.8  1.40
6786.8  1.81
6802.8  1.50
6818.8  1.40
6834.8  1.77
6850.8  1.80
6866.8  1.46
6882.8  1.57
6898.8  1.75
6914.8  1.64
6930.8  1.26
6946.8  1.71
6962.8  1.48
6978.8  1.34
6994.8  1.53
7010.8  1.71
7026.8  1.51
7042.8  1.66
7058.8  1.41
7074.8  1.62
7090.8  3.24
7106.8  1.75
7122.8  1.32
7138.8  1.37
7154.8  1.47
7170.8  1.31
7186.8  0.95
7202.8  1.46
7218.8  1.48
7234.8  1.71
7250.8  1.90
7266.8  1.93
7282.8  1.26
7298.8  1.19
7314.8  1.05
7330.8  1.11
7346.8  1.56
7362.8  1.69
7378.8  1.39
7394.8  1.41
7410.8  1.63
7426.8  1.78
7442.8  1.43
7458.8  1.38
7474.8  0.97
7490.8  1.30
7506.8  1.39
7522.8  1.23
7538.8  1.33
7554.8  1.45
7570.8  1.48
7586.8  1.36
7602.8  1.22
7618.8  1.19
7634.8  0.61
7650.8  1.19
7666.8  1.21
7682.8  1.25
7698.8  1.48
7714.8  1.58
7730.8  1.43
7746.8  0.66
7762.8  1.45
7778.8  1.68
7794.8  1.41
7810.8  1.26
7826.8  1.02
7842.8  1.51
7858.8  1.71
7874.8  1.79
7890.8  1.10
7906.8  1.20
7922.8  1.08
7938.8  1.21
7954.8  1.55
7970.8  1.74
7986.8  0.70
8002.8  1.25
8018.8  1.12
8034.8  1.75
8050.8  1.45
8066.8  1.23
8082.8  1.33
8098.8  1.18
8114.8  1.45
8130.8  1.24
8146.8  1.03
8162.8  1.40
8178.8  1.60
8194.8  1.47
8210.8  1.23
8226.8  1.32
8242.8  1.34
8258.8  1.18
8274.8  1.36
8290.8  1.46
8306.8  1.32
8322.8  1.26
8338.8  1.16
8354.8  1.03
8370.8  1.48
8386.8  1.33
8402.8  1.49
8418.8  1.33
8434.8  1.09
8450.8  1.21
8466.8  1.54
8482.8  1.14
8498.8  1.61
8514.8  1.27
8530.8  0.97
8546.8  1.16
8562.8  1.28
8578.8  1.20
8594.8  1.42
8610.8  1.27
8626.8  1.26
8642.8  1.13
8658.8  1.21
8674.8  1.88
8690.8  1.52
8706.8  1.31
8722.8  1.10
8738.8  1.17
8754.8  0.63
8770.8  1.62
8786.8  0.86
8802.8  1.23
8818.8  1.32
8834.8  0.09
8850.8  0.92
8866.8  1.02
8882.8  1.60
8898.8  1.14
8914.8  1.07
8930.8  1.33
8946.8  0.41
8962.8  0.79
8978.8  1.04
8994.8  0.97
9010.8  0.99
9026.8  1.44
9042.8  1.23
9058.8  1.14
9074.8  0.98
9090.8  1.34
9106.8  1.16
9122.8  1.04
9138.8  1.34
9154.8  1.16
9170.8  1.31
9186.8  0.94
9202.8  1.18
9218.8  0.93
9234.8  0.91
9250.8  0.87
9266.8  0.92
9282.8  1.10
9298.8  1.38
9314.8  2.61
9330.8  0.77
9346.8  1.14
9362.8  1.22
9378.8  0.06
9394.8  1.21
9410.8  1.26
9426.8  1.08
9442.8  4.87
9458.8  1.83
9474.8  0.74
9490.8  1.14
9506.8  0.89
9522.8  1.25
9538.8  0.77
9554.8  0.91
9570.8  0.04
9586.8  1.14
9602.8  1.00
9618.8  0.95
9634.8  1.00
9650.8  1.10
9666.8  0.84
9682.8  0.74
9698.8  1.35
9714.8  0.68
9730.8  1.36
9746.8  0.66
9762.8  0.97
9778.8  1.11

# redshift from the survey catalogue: 0.08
